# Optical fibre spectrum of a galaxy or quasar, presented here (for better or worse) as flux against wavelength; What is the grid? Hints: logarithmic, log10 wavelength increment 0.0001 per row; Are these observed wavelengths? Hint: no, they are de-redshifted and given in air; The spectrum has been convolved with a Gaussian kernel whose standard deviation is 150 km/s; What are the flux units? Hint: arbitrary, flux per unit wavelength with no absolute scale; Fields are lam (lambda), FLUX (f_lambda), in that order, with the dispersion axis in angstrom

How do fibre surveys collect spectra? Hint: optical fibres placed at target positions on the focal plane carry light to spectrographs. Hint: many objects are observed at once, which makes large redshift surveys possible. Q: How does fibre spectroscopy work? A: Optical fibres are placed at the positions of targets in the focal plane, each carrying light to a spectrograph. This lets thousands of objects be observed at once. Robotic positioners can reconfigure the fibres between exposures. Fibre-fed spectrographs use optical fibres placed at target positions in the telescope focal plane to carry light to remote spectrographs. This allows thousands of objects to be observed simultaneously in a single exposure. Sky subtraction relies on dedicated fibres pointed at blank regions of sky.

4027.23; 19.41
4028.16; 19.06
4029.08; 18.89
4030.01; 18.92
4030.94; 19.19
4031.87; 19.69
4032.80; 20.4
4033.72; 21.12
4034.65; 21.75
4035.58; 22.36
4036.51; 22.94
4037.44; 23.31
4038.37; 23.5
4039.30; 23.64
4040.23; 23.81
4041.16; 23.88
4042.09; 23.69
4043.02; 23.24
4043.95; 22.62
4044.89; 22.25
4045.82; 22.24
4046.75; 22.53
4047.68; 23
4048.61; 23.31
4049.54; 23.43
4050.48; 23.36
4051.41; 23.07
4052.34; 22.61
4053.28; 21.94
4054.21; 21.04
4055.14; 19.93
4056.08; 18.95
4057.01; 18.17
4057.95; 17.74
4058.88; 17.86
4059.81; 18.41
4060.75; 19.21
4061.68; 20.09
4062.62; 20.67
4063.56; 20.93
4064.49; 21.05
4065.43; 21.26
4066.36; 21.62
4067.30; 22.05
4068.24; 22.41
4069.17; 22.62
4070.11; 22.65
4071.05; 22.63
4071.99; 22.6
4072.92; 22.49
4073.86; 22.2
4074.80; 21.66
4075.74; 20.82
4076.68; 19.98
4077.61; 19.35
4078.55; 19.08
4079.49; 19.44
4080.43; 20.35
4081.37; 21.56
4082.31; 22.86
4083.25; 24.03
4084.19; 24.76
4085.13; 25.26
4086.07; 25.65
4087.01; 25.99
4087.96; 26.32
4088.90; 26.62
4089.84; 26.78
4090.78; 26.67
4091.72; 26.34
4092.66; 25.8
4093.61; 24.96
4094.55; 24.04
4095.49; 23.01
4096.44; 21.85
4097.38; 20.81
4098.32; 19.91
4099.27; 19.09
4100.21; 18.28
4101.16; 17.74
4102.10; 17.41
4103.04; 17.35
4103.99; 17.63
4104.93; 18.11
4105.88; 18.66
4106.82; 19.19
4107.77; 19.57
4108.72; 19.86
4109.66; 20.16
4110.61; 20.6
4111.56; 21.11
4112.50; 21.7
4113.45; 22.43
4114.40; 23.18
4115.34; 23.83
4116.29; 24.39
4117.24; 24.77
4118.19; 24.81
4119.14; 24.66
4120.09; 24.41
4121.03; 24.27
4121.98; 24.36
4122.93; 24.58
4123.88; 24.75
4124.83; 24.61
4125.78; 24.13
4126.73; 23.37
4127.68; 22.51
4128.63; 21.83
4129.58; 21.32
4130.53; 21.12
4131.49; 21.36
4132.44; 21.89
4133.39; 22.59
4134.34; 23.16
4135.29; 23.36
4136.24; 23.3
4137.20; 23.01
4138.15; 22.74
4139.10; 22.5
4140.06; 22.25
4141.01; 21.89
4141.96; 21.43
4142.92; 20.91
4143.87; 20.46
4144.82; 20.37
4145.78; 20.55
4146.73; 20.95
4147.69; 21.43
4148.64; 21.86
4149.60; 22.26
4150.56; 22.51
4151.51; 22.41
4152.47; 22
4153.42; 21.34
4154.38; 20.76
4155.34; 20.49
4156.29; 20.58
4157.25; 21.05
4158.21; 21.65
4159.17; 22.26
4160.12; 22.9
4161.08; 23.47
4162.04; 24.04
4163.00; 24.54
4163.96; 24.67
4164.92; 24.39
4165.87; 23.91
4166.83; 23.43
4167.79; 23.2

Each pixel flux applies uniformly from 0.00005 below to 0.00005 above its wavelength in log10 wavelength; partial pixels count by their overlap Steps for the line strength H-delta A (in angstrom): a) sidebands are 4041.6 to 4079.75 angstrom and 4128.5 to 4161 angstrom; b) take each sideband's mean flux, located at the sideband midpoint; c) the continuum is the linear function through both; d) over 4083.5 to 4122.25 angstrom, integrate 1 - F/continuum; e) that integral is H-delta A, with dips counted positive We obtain -1.7 angstrom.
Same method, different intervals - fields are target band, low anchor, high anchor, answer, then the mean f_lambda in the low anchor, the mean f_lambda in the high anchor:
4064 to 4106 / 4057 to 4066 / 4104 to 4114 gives -4.7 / 19.6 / 20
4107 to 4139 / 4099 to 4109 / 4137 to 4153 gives -4.6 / 18.4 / 21.7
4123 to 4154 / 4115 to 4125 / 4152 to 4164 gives 1.5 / 24.5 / 22.2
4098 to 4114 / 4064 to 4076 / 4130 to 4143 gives 2.0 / 22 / 22.3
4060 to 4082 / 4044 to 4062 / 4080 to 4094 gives 1.9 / 21.1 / 24.9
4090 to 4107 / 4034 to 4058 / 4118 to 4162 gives 1.0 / 22.3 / 22.4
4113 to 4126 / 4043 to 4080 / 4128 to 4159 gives -1.6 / 21.2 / 21.7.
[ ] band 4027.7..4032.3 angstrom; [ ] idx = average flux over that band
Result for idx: 19.2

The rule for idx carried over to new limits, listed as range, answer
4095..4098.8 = 21.4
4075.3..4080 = 19.8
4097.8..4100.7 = 19.1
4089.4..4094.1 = 26.1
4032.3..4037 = 21.7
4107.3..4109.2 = 19.7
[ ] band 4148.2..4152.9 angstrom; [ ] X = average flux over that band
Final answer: 22.2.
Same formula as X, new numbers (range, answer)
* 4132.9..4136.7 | 23.1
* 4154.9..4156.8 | 20.6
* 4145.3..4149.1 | 21.2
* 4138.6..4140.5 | 22.3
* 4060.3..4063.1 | 20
